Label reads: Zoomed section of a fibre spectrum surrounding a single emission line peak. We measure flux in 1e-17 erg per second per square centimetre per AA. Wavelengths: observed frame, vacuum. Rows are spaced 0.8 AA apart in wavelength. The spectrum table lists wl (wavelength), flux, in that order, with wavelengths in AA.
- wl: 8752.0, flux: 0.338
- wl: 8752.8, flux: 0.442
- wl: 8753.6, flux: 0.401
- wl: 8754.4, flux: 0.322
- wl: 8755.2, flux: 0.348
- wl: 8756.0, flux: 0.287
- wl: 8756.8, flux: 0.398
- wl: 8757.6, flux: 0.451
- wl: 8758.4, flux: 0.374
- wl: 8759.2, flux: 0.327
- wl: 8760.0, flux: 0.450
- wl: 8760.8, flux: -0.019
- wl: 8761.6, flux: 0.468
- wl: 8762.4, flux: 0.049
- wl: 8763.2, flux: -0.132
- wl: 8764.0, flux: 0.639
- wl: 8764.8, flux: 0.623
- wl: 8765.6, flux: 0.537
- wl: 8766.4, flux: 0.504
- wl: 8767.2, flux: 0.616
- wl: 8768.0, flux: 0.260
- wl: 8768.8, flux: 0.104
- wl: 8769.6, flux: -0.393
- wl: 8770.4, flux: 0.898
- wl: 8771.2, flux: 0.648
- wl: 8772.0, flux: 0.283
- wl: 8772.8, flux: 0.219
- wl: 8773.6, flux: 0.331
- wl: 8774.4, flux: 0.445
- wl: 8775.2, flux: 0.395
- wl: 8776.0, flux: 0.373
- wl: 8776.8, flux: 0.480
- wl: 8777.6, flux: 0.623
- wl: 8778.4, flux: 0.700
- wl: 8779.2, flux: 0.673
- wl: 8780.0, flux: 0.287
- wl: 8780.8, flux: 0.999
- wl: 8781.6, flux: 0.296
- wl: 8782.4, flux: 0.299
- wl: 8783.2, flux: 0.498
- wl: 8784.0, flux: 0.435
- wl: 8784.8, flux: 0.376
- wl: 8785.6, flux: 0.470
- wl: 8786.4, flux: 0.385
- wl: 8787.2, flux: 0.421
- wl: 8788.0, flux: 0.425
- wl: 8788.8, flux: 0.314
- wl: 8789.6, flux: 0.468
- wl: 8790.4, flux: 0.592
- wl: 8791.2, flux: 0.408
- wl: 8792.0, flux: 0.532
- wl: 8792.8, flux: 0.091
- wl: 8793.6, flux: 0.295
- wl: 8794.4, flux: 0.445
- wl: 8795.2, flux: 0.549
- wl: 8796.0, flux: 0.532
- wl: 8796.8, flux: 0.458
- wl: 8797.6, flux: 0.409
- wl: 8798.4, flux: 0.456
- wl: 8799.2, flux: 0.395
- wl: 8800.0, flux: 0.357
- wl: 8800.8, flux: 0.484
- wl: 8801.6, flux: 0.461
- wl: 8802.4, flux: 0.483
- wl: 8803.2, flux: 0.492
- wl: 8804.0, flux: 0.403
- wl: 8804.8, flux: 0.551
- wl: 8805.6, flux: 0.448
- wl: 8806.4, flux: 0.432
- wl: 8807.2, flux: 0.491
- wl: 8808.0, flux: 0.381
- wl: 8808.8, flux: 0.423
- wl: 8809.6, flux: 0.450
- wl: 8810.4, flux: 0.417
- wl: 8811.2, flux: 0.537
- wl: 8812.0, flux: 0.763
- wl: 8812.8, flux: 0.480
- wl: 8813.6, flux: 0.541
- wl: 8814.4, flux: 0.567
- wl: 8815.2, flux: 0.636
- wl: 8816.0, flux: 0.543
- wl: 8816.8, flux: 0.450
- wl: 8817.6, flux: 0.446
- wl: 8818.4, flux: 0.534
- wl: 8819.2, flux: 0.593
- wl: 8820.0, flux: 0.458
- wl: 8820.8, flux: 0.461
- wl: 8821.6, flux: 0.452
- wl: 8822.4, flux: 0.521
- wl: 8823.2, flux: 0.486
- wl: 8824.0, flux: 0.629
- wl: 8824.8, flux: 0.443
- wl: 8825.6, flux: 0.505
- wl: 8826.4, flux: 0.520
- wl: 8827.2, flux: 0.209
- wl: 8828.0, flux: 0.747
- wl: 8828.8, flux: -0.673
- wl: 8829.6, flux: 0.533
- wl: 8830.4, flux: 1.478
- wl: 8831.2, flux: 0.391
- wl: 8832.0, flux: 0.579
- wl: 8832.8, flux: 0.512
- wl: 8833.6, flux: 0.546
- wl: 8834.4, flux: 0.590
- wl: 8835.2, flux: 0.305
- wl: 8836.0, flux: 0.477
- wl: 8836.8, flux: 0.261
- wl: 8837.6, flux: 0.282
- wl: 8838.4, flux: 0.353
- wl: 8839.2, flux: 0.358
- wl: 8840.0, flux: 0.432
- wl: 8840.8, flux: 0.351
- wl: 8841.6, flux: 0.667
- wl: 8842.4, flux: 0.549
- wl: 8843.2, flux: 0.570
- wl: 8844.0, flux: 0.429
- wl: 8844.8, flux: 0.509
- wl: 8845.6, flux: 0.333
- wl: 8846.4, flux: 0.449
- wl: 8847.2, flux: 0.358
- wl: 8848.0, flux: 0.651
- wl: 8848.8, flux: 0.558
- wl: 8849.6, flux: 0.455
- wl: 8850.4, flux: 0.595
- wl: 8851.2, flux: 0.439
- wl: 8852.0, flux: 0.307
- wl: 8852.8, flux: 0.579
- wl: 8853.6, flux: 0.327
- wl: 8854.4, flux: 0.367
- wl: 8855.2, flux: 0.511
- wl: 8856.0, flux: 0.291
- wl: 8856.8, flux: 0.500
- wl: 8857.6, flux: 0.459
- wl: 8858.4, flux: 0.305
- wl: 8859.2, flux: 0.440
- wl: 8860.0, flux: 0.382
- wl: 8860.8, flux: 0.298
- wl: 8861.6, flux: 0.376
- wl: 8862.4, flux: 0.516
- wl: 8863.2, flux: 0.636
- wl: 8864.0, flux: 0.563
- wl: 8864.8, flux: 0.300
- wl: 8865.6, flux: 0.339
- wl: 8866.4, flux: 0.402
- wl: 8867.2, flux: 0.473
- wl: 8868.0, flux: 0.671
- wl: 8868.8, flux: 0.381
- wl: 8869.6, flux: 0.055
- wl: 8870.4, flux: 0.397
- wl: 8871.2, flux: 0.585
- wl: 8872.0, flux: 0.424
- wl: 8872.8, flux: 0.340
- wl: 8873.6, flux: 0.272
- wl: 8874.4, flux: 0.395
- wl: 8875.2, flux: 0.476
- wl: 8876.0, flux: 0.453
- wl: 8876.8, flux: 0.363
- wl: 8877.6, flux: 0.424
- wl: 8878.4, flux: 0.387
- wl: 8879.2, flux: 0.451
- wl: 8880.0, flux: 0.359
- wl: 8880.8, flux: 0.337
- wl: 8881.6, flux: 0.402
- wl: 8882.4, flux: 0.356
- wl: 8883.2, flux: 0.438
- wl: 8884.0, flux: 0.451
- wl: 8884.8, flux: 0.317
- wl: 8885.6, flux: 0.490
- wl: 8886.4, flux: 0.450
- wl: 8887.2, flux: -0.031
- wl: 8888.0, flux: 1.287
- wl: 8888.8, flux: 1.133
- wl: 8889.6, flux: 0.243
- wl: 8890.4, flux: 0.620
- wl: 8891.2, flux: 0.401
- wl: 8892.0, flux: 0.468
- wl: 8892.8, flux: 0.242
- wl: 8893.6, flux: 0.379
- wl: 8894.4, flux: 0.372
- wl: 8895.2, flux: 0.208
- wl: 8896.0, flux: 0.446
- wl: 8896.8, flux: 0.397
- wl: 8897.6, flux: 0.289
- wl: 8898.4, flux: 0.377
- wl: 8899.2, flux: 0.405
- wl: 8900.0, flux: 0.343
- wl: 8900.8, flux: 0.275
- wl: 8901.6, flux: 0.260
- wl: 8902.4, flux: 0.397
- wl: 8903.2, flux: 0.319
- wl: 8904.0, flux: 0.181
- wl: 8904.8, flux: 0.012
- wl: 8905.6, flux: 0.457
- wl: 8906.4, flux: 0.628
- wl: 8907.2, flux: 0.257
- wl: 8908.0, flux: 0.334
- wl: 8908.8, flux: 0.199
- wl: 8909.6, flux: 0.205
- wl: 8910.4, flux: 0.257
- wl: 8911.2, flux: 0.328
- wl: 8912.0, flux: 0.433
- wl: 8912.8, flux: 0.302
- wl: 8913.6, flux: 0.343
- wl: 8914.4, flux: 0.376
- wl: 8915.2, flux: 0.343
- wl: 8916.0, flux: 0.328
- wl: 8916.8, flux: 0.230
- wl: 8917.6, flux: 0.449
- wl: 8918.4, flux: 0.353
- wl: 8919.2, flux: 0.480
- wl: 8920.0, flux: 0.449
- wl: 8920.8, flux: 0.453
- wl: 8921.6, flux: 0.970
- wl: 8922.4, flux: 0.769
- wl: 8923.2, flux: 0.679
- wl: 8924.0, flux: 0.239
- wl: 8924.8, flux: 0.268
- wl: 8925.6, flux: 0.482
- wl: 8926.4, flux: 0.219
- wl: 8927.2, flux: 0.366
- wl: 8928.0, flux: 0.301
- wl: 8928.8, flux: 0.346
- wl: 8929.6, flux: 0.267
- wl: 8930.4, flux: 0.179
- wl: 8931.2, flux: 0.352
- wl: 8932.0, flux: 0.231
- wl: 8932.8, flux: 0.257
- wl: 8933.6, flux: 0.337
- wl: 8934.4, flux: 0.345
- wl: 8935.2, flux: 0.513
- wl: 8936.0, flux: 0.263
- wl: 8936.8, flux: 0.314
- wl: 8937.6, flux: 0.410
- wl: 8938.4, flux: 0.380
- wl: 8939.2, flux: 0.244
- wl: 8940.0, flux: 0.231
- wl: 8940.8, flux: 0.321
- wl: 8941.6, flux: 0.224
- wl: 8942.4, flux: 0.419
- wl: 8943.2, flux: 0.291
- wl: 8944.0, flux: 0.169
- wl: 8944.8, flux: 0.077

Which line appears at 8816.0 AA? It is Mg II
